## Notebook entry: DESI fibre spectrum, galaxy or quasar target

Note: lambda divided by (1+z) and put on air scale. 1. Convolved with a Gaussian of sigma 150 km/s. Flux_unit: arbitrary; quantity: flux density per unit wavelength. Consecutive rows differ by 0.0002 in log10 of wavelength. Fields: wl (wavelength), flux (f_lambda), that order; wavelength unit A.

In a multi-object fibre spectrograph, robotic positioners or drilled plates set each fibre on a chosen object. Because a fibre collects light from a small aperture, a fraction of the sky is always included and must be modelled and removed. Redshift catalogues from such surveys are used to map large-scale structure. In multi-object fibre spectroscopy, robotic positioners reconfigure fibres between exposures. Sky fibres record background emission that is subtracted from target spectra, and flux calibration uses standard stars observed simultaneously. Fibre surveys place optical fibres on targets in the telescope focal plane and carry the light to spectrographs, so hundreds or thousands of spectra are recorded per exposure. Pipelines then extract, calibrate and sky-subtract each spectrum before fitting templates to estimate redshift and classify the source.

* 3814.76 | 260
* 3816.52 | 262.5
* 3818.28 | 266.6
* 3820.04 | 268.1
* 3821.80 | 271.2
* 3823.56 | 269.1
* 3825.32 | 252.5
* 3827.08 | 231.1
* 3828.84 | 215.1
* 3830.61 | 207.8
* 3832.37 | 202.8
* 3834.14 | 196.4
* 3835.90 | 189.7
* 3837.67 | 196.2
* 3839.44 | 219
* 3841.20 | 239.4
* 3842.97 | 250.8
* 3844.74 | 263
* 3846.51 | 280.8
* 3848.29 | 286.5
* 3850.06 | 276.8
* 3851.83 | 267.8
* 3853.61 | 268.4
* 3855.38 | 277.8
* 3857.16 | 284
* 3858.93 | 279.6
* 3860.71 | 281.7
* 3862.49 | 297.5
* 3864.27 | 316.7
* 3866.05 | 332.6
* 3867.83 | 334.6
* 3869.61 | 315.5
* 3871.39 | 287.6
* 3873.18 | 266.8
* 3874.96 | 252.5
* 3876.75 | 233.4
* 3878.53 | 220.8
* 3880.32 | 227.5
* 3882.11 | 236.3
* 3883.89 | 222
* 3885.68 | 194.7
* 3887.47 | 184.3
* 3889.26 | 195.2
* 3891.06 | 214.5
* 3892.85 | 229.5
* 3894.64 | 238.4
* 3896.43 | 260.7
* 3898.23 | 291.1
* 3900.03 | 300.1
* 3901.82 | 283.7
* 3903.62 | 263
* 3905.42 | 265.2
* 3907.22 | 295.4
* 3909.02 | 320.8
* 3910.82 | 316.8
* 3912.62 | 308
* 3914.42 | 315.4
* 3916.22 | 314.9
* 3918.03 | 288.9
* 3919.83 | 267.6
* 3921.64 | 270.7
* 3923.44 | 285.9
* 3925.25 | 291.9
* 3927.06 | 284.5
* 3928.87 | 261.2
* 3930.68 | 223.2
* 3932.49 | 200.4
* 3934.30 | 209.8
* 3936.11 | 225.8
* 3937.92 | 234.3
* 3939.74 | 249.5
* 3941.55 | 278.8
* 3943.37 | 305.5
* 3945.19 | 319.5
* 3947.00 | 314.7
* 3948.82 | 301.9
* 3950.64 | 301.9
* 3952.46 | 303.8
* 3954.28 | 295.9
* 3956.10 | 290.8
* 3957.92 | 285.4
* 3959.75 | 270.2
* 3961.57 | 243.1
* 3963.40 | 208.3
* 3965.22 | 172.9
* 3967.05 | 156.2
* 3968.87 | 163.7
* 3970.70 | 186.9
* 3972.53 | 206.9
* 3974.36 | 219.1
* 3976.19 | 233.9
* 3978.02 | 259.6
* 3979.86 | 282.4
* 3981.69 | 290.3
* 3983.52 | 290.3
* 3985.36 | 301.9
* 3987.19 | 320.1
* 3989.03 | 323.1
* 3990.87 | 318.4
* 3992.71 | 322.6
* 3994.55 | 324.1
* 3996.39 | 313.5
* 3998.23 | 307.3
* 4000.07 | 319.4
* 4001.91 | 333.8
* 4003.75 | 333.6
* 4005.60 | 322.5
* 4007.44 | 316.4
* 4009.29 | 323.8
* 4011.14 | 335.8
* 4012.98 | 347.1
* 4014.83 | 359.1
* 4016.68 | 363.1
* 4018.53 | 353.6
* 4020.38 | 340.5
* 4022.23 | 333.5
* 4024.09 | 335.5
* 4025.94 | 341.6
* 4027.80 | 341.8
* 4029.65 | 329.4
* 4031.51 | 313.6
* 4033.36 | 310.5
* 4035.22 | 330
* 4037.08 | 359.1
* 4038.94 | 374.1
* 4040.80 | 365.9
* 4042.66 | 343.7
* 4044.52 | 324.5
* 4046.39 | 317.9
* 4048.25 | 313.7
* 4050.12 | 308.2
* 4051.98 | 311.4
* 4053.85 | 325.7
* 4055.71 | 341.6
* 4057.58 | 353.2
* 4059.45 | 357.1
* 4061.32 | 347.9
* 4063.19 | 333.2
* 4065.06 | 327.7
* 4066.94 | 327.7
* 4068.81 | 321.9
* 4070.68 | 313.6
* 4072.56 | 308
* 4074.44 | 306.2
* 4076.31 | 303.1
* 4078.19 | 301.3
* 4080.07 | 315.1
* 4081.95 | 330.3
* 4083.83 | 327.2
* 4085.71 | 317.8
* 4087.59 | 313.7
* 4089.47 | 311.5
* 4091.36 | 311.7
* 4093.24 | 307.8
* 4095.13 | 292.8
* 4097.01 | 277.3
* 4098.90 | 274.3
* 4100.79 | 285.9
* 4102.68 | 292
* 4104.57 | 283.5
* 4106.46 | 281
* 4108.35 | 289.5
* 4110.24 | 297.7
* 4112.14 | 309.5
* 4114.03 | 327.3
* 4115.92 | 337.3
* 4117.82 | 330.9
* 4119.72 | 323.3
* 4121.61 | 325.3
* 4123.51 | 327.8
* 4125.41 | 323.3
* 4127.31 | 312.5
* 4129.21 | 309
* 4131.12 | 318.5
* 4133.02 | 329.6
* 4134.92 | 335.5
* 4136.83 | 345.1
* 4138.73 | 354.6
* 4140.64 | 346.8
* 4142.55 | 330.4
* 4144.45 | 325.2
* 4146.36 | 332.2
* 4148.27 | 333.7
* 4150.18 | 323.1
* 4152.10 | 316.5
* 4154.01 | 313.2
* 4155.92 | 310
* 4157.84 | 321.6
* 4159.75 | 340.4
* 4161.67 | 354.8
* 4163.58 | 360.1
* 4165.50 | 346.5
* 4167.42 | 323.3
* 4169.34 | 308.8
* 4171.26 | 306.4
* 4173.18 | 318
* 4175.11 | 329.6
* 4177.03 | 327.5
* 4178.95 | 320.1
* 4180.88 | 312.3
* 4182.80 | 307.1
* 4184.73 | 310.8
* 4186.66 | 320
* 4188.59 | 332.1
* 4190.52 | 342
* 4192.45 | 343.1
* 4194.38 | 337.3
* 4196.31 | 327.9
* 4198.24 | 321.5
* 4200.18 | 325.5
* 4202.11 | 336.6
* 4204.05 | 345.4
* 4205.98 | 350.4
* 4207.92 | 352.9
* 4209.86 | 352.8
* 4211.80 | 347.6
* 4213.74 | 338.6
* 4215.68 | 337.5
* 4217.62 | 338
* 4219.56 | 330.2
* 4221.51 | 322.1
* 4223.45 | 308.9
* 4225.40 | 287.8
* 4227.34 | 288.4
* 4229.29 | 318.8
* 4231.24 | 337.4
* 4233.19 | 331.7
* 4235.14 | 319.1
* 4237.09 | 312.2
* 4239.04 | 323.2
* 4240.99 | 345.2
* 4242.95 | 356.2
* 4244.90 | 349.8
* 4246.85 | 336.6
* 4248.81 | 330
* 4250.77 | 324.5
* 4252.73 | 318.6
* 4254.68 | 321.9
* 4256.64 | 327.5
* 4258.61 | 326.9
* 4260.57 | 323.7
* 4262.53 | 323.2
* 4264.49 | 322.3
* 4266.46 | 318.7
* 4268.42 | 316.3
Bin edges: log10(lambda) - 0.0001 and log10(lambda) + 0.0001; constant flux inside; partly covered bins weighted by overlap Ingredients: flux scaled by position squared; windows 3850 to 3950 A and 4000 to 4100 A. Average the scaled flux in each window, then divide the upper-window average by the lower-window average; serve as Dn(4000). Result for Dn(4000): 1.31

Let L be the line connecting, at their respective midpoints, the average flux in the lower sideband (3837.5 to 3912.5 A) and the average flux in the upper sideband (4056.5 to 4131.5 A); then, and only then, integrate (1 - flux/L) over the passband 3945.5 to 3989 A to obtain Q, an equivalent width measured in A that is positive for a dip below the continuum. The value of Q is 4.0 A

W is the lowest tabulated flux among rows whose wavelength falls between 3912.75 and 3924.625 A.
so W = 267.6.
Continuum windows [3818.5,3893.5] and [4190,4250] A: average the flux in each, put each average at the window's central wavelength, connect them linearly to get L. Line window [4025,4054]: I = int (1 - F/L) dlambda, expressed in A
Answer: -4.0 A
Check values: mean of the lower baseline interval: 251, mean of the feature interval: 332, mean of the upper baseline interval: 332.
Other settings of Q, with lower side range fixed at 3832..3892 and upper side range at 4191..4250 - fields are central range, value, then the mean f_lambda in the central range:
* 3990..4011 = -2.84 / 322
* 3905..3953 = -2.16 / 280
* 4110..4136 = -1.03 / 323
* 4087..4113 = 0.92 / 294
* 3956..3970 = 2.84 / 219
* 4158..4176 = -0.65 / 331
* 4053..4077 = -2.49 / 329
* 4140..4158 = -0.51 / 325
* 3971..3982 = 1.40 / 243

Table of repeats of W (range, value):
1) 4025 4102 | 274.3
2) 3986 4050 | 307.3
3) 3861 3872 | 287.6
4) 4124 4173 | 306.4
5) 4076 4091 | 301.3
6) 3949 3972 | 156.2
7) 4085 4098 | 277.3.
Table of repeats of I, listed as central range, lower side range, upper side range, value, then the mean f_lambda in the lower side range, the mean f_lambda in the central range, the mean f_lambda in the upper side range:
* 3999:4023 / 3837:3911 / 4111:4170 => -3.2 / 263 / 337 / 329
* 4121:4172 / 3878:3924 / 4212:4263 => -3.3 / 262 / 329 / 326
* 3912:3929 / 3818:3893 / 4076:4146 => -1.4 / 251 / 290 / 315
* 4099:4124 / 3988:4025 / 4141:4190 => 1.5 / 331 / 307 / 325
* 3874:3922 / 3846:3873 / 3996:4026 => 6.9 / 292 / 260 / 334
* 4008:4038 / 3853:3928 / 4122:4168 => -3.6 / 272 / 338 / 331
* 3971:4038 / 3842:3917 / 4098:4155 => -4.5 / 270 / 314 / 318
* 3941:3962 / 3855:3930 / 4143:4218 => -0.8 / 271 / 294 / 331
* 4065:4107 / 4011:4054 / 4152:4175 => 3.5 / 337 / 305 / 327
